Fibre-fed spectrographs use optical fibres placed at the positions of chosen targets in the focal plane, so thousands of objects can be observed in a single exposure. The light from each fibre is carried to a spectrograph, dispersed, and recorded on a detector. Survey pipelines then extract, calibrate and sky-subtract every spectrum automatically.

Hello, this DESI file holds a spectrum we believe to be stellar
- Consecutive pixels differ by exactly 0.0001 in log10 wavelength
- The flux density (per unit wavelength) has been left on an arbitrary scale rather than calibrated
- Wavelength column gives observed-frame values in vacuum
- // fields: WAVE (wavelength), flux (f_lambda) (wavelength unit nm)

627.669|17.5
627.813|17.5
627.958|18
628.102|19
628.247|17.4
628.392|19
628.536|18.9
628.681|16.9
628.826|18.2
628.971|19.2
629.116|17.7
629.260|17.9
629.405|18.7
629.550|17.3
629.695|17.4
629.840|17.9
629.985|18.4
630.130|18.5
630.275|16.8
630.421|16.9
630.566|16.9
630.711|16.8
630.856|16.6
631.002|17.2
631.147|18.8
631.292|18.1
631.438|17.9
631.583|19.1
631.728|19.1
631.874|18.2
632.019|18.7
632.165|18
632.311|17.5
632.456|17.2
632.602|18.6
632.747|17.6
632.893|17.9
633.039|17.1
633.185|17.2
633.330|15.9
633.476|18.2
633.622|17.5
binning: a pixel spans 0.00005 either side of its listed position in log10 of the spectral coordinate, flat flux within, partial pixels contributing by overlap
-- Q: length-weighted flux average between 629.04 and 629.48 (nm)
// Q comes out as 18.1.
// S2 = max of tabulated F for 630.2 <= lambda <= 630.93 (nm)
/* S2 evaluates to 16.9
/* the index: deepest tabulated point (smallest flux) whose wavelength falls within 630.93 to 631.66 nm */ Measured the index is 17.2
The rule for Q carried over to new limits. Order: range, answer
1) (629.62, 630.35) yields 17.8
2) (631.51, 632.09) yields 18.8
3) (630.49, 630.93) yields 16.8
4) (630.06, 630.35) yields 17.6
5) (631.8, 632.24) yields 18.3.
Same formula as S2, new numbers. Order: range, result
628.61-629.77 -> 19.2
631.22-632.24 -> 19.1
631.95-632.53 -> 18.7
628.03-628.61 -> 19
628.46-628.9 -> 18.9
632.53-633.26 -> 18.6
